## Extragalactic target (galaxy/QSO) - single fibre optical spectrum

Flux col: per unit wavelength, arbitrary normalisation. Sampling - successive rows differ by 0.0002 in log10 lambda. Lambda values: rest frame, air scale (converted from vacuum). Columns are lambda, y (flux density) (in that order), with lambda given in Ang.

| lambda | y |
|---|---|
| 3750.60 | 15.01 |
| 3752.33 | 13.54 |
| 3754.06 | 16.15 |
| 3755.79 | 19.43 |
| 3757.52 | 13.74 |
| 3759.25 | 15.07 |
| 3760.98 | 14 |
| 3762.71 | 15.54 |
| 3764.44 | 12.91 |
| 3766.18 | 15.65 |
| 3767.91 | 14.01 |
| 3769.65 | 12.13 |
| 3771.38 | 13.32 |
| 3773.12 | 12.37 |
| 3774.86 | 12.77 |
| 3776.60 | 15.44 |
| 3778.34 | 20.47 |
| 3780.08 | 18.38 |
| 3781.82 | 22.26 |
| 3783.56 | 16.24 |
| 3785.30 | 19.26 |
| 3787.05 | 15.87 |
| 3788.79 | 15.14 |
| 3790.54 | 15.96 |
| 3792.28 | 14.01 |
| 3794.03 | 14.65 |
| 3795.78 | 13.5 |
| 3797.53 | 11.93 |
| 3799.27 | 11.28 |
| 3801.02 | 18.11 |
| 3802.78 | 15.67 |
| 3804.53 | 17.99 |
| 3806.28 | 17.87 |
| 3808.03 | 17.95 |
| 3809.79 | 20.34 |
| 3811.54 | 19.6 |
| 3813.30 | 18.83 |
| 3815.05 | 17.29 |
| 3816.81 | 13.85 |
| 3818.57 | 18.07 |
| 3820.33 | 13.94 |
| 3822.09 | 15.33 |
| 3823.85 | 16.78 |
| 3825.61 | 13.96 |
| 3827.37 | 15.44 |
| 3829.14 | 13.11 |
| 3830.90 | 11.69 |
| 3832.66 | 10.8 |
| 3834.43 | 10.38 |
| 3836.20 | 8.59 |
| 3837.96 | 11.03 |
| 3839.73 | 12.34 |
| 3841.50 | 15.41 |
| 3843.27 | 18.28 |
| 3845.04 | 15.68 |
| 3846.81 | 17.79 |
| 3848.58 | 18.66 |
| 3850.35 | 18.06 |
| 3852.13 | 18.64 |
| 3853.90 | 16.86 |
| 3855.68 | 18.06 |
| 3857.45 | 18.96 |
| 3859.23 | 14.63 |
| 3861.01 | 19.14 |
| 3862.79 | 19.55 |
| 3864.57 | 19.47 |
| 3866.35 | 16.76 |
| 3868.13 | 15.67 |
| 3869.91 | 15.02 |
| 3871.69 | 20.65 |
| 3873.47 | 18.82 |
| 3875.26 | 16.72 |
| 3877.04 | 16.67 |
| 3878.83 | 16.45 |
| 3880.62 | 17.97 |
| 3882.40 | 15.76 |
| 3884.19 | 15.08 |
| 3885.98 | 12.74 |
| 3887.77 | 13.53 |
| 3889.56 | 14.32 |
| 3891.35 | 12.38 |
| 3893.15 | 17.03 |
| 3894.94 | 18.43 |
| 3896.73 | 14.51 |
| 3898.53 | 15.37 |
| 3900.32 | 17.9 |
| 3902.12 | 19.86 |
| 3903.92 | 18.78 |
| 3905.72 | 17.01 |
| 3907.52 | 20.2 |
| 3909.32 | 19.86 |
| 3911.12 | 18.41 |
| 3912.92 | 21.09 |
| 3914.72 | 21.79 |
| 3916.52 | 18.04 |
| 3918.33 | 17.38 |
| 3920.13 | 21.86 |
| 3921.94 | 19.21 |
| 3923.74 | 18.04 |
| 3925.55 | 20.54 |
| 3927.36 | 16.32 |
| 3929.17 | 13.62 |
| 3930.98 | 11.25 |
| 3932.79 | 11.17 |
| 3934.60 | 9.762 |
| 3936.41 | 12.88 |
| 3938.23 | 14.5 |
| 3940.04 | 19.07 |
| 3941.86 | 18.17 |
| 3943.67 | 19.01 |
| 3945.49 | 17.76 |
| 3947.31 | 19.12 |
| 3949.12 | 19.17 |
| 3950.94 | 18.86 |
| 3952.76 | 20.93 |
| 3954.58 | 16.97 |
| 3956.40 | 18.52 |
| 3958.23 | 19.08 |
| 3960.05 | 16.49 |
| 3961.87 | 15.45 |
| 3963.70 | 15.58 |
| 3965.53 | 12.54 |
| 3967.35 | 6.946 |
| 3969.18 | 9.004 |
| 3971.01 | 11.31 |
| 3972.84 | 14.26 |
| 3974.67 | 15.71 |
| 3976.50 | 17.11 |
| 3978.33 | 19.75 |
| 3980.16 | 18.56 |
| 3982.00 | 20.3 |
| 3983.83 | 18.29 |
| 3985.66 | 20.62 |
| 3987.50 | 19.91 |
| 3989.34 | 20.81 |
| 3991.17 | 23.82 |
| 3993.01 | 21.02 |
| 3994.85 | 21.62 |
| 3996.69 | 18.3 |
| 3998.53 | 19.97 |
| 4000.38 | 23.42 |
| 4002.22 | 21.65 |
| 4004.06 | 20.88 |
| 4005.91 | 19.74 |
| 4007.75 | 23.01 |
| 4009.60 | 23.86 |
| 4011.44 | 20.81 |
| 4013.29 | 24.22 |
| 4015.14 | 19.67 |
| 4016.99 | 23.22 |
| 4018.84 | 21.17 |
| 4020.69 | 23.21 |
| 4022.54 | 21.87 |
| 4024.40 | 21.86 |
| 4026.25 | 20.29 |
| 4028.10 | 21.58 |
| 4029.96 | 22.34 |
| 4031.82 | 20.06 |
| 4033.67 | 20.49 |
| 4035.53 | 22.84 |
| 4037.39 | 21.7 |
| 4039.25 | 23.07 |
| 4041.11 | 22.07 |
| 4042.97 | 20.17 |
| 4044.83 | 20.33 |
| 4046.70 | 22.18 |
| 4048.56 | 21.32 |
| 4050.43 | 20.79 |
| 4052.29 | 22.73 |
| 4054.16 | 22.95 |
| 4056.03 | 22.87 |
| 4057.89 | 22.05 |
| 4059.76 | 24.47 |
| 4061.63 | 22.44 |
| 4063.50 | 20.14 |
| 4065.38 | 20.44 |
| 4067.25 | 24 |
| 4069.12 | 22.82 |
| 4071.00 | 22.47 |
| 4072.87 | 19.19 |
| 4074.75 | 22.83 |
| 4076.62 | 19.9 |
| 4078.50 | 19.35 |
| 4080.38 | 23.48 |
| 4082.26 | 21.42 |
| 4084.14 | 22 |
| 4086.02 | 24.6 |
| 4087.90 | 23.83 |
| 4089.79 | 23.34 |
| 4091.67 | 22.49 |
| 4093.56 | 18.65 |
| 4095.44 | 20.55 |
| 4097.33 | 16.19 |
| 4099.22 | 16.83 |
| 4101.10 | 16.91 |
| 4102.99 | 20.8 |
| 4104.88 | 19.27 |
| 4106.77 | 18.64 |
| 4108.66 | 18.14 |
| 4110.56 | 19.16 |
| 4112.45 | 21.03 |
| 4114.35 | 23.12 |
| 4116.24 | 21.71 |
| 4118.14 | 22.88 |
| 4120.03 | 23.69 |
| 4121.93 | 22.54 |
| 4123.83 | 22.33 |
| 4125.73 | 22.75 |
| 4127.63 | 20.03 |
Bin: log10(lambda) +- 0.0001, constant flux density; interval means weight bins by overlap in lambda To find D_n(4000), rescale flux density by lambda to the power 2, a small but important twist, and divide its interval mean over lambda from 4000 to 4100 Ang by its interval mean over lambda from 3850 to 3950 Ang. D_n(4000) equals 1.4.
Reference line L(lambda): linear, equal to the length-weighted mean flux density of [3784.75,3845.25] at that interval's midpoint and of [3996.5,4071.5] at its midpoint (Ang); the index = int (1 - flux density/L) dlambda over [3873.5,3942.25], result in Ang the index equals 4.76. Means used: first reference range 15.1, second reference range 21.8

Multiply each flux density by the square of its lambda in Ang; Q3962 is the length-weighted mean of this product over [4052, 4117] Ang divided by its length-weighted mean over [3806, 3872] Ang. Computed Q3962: 1.5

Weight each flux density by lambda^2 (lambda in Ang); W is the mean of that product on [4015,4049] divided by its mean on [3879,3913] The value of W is 1.38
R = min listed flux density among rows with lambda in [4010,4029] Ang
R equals 19.67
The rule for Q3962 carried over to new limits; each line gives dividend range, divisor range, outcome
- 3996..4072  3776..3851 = 1.55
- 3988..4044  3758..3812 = 1.54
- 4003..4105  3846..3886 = 1.36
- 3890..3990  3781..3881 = 1.11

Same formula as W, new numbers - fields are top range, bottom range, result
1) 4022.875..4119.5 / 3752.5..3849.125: 1.59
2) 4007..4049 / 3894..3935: 1.32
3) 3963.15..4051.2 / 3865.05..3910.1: 1.27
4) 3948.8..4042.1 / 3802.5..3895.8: 1.31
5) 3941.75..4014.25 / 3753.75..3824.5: 1.29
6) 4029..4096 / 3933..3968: 1.42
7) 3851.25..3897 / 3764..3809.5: 1.12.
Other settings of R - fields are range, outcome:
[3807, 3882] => 8.59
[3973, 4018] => 15.71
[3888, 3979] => 6.946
